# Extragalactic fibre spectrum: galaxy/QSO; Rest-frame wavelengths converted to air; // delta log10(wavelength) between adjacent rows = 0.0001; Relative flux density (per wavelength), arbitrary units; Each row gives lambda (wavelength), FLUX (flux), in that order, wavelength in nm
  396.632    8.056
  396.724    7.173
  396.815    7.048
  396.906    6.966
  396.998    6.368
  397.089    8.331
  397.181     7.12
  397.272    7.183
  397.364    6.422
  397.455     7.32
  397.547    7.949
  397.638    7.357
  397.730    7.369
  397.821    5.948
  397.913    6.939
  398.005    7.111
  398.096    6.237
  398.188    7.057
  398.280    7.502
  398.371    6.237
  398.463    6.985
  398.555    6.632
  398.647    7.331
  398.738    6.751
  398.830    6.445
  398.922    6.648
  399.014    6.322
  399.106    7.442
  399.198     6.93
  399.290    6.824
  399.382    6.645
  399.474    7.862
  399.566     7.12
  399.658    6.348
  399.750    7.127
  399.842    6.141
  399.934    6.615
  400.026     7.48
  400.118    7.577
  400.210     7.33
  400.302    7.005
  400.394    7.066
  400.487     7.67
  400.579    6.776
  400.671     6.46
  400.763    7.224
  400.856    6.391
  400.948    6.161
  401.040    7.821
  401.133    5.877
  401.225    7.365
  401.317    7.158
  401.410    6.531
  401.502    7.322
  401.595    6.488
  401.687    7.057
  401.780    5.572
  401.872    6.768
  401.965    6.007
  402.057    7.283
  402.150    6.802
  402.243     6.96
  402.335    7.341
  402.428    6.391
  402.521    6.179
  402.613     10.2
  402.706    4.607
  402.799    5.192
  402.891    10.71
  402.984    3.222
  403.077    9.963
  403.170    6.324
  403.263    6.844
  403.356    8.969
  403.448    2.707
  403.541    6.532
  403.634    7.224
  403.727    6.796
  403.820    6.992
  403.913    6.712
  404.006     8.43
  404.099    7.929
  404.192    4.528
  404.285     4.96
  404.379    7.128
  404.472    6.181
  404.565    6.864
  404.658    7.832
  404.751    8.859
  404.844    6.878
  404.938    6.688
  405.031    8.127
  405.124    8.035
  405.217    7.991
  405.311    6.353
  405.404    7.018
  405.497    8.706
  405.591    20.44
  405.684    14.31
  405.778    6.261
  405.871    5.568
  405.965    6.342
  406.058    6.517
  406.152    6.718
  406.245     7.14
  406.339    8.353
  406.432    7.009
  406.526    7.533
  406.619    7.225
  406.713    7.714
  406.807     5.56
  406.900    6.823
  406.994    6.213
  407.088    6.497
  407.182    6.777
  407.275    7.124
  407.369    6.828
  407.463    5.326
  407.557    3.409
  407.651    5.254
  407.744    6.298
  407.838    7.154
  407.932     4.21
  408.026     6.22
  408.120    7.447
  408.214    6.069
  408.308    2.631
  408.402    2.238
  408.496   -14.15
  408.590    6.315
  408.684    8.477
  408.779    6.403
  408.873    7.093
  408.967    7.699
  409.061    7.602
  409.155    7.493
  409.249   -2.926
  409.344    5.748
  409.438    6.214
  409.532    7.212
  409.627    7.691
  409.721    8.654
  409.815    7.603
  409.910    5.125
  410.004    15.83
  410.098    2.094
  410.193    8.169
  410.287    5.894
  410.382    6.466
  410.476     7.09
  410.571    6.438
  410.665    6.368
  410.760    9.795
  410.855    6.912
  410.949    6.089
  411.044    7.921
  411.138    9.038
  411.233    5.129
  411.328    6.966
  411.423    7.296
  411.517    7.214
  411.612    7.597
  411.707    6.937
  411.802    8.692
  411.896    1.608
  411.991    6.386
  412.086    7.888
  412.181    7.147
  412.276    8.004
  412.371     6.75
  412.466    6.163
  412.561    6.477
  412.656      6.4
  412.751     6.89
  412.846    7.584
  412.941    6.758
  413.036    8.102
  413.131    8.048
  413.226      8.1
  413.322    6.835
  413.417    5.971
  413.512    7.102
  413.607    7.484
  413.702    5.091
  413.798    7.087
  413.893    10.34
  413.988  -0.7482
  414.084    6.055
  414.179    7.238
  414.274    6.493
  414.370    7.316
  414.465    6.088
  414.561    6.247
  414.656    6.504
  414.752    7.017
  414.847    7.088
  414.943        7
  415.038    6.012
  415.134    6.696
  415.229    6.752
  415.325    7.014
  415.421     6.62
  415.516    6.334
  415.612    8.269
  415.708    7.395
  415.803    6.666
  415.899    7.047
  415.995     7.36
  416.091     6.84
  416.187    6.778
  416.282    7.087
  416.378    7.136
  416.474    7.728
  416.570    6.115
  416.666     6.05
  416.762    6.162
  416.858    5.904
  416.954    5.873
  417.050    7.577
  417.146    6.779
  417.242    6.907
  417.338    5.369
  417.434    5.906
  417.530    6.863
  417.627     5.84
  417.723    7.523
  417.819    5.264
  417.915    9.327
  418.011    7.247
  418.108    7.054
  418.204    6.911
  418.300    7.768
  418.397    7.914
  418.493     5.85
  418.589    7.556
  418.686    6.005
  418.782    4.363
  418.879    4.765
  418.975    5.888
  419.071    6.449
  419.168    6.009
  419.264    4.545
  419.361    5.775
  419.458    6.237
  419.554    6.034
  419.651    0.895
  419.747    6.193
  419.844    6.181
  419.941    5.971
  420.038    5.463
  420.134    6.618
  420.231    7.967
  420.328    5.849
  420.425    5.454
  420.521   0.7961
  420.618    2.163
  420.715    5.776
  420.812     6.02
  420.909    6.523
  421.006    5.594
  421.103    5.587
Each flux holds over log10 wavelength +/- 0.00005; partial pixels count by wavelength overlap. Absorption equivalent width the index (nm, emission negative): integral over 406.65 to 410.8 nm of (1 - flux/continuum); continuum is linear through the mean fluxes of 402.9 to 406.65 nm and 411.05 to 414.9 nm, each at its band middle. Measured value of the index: 0.71 nm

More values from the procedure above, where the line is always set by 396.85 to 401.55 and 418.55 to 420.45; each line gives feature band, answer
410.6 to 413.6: -0.429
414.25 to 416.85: -0.372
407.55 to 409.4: 0.527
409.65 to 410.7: -0.165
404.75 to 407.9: -0.425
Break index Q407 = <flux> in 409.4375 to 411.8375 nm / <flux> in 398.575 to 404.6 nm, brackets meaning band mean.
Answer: 1.1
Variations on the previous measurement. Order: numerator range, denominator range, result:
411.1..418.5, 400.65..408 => 0.97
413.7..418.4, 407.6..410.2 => 1.21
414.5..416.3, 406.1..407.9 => 1.05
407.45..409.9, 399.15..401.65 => 0.74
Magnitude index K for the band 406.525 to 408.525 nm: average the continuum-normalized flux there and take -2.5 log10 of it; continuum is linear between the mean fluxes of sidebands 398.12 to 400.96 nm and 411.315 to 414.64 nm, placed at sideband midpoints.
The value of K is 0.31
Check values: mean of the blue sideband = 6.91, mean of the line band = 5.13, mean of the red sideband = 6.73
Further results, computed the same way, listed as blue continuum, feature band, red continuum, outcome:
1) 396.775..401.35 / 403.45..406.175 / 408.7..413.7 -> -0.102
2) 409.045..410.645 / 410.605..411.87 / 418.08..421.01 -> -0.129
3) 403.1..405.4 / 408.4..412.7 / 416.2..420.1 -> 0.050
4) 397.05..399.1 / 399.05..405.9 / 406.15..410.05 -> -0.110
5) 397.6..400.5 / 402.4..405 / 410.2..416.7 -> 0.006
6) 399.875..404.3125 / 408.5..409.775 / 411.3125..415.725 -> 0.181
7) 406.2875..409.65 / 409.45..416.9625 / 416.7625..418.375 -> -0.117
